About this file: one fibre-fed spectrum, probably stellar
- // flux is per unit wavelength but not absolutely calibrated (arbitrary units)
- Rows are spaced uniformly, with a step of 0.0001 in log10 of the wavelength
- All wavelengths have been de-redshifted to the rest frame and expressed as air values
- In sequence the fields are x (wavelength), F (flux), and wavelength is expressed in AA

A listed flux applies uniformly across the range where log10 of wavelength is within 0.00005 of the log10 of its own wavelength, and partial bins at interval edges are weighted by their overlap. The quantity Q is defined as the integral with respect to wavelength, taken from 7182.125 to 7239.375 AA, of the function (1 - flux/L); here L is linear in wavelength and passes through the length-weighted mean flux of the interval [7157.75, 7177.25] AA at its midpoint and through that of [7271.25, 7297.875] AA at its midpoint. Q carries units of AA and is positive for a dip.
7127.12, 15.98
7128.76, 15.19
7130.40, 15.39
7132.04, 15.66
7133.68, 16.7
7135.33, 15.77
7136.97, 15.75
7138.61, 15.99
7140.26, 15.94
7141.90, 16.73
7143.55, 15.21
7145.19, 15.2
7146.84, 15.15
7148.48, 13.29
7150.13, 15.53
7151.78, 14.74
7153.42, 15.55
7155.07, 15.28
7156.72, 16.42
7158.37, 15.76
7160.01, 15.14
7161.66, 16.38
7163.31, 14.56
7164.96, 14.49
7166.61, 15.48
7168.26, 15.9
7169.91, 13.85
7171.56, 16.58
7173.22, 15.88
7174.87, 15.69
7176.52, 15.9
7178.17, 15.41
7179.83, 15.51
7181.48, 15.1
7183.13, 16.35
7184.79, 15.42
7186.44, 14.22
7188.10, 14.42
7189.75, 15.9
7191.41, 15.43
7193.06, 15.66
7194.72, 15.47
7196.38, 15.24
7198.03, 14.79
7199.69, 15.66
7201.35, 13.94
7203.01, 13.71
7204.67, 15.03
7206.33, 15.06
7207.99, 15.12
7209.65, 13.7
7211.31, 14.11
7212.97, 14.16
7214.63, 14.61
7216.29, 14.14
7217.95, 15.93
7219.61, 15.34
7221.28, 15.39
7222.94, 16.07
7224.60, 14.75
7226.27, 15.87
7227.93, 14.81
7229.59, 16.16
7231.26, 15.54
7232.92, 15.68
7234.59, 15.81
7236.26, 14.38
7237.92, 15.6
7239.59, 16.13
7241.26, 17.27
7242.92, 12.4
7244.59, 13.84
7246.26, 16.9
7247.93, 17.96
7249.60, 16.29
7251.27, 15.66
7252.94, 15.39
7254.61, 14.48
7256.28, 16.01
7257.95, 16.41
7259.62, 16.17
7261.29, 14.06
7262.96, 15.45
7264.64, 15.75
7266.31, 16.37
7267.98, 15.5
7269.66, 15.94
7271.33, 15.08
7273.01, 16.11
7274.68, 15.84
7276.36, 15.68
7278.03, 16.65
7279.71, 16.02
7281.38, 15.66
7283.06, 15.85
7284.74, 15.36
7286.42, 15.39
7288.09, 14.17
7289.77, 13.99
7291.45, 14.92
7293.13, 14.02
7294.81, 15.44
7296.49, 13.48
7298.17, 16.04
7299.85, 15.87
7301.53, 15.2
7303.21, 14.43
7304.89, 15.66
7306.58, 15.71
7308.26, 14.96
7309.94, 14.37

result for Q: 1.0 AA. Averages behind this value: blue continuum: 15.5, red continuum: 15.2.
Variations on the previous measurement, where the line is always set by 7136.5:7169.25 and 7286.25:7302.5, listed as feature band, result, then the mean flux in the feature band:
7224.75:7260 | -1.4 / 15.6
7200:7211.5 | 0.6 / 14.4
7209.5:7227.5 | 0.2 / 15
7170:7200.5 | -0.3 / 15.4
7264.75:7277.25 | -0.7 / 15.8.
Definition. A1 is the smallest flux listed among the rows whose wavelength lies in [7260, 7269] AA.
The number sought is 14.06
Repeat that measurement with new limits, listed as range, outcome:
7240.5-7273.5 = 12.4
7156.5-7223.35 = 13.7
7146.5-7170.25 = 13.29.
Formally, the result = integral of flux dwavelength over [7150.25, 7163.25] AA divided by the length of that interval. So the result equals 15.5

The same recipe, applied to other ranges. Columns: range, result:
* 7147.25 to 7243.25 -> 15.2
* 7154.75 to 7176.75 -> 15.5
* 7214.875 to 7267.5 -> 15.5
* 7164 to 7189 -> 15.3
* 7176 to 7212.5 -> 15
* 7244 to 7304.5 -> 15.5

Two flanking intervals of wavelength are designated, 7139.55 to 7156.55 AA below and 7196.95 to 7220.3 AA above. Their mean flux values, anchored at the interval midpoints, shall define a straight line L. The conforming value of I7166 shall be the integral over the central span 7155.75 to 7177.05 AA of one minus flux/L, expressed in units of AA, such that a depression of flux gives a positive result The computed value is -0.60 AA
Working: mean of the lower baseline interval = 15.3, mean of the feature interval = 15.5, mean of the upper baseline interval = 14.7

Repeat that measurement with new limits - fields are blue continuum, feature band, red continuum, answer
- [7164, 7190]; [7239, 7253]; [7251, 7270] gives -0.2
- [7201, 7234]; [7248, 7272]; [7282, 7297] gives -1.3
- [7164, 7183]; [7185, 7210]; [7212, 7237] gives 0.7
